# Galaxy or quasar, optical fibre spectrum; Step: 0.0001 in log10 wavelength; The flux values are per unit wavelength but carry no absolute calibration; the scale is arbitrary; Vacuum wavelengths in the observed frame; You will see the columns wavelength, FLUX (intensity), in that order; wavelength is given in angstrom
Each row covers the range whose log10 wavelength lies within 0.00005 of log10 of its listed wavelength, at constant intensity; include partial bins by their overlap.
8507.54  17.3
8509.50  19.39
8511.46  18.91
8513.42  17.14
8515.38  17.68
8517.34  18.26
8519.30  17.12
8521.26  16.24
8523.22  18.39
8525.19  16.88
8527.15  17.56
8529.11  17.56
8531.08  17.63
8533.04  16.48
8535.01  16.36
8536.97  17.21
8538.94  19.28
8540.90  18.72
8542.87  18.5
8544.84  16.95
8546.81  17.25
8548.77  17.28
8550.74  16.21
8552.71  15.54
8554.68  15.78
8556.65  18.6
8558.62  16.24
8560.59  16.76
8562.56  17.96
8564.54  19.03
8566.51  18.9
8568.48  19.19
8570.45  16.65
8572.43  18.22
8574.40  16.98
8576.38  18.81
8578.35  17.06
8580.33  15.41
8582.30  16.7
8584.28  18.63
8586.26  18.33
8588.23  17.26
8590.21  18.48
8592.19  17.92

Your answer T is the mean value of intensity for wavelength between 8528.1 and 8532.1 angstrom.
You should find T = 17.6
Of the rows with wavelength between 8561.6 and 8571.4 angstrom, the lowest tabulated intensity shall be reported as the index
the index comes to 16.65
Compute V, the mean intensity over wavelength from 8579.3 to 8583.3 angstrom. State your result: 16.1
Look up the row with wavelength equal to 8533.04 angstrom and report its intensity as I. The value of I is 16.48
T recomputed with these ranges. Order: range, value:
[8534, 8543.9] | 18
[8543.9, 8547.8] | 17.1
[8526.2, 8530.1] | 17.6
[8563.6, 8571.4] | 18.5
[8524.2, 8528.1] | 17.2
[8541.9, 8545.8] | 17.7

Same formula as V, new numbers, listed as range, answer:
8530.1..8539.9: 17.4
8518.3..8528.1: 17.2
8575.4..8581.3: 17.1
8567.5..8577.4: 18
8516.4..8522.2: 17.2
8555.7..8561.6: 17.2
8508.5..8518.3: 18.3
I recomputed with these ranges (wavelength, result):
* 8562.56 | 17.96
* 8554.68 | 15.78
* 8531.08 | 17.63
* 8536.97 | 17.21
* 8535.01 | 16.36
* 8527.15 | 17.56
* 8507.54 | 17.3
